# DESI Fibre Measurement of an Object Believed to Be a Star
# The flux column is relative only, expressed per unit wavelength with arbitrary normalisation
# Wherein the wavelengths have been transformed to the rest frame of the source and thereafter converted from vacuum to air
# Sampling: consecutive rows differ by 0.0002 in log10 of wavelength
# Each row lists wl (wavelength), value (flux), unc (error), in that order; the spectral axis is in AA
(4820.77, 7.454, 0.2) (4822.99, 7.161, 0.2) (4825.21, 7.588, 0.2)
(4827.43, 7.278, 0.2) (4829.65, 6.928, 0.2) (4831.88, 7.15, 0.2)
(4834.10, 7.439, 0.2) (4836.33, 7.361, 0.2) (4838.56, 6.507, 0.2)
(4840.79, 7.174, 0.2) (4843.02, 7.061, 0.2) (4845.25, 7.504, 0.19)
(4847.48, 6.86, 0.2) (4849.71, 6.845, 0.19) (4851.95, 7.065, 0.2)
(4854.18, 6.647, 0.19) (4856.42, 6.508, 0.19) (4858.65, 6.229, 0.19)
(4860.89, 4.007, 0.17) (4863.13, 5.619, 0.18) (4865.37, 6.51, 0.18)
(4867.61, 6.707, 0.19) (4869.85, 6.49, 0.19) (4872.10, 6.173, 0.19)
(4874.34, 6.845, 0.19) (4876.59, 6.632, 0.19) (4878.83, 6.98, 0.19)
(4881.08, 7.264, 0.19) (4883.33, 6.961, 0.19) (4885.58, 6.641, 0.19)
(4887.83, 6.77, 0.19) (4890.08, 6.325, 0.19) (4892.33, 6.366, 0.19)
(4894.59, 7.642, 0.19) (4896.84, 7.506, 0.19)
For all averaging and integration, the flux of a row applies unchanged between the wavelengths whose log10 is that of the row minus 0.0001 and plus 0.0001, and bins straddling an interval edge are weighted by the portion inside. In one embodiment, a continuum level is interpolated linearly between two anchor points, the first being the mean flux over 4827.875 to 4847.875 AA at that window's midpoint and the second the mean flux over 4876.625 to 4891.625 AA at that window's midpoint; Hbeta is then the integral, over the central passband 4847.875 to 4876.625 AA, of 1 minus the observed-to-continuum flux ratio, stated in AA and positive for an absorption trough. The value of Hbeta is 2.6 AA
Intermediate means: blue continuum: 7.12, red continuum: 6.8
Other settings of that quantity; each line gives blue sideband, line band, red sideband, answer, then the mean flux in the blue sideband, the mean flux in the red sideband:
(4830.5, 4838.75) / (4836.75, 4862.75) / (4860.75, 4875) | 0.59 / 7.17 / 6.17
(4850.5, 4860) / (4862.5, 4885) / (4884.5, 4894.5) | -0.13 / 6.56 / 6.64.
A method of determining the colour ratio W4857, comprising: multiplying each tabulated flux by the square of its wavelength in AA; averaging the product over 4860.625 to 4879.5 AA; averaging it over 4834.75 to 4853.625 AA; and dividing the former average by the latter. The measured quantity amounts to 0.9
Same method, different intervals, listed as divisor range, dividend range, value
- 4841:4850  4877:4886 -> 0.99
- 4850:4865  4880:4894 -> 1.12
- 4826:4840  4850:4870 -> 0.88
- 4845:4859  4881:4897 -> 1.03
